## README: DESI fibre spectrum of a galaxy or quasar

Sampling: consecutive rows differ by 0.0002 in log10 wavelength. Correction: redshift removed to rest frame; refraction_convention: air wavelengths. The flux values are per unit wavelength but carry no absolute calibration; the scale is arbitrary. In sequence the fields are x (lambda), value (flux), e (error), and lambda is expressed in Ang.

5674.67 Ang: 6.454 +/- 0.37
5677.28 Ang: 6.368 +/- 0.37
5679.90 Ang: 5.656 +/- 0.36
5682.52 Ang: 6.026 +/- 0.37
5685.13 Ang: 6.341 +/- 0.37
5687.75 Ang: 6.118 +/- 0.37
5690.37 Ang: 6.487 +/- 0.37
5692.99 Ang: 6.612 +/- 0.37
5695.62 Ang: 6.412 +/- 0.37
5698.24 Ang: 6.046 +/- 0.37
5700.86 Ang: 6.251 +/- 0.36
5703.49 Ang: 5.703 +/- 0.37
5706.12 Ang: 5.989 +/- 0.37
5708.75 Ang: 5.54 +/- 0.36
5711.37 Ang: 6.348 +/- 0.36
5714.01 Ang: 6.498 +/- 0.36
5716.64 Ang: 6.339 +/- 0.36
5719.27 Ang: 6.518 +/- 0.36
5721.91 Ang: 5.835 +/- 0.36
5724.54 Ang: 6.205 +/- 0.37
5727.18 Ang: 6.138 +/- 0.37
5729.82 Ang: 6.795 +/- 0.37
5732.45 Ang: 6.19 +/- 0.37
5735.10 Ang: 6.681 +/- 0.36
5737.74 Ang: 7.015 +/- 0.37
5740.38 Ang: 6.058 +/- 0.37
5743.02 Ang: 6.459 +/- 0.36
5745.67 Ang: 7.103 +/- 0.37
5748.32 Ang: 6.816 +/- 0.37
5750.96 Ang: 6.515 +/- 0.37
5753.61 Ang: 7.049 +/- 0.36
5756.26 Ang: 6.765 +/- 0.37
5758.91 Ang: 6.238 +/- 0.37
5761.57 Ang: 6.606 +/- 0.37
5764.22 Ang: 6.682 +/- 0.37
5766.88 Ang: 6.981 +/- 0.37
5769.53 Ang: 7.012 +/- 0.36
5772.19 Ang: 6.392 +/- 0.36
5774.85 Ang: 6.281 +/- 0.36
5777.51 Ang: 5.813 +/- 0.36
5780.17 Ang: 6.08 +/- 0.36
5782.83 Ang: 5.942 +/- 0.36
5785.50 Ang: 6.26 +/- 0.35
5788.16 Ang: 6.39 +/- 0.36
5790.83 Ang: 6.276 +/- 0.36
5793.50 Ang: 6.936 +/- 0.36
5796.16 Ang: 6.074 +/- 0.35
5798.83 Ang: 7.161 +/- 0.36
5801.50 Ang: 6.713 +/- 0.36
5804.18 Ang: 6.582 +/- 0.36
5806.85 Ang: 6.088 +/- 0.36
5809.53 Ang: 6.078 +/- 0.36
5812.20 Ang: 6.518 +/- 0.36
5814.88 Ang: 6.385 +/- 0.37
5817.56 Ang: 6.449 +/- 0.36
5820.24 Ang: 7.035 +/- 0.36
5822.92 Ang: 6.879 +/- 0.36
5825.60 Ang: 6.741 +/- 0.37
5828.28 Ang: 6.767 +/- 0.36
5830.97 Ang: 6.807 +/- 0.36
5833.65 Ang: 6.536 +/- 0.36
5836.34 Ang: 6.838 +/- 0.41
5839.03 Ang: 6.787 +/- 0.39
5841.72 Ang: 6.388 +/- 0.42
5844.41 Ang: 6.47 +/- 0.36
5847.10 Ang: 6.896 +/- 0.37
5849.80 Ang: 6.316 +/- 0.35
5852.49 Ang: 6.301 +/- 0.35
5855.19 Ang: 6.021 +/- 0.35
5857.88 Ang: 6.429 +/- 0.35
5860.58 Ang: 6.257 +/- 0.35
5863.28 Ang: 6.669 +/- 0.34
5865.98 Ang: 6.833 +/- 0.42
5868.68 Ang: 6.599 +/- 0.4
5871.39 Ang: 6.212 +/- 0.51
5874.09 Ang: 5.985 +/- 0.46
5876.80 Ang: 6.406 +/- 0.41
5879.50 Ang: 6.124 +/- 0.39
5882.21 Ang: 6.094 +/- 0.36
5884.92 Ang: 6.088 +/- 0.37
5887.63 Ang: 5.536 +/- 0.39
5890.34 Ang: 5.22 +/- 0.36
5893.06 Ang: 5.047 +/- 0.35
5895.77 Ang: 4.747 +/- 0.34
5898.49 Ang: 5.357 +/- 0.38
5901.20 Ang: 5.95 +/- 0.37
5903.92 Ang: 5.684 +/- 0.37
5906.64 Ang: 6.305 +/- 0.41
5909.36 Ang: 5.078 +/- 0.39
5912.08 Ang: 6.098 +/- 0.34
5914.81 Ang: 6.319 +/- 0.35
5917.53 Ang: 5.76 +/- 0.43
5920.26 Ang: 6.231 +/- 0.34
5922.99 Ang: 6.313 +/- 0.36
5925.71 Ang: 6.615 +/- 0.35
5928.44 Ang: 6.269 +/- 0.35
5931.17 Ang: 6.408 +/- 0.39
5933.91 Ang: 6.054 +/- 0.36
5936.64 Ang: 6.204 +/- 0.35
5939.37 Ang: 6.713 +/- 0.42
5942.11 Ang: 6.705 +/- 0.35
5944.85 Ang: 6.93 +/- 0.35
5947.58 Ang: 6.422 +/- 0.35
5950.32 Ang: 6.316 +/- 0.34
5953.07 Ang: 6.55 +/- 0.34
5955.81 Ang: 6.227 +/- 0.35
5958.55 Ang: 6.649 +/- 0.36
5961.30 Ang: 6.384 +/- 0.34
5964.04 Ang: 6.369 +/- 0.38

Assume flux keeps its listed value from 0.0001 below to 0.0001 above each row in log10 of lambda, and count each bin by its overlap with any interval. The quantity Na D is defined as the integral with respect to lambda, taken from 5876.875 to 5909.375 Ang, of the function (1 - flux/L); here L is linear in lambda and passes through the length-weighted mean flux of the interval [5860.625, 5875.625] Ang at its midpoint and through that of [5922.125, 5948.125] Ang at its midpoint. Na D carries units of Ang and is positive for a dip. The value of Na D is 4.0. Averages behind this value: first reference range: 6.44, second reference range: 6.47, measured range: 5.66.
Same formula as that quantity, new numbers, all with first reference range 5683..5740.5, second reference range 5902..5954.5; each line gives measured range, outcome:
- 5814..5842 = -2.0 Ang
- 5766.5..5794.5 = -0.4 Ang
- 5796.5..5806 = -0.7 Ang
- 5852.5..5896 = 1.4 Ang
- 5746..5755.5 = -0.8 Ang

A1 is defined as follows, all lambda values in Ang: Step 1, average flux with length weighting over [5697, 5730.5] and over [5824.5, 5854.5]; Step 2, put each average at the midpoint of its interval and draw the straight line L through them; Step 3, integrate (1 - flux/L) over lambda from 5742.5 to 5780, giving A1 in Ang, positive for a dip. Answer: -1.7 Ang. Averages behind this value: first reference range 6.16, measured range 6.61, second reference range 6.61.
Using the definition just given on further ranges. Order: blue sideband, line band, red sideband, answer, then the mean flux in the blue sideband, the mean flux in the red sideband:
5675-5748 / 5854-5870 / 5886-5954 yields -0.96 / 6.3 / 6.03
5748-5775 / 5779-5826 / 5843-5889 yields 0.42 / 6.68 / 6.31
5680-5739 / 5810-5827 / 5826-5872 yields -0.40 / 6.26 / 6.55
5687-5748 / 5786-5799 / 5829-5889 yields -0.27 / 6.33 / 6.39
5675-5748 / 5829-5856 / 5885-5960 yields -1.75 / 6.3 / 6.07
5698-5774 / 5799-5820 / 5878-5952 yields -0.68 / 6.45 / 6.03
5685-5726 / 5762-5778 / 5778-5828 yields -0.48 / 6.2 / 6.47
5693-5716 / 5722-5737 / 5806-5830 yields -0.36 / 6.13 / 6.56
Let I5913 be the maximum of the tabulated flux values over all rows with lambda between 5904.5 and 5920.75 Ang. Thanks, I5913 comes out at 6.319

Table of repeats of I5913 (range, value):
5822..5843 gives 6.879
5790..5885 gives 7.161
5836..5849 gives 6.896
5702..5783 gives 7.103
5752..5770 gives 7.049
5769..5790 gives 7.012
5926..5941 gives 6.713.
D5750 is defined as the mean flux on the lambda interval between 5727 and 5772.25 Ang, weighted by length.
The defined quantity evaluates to 6.66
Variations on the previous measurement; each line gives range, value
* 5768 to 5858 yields 6.49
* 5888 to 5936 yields 5.85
